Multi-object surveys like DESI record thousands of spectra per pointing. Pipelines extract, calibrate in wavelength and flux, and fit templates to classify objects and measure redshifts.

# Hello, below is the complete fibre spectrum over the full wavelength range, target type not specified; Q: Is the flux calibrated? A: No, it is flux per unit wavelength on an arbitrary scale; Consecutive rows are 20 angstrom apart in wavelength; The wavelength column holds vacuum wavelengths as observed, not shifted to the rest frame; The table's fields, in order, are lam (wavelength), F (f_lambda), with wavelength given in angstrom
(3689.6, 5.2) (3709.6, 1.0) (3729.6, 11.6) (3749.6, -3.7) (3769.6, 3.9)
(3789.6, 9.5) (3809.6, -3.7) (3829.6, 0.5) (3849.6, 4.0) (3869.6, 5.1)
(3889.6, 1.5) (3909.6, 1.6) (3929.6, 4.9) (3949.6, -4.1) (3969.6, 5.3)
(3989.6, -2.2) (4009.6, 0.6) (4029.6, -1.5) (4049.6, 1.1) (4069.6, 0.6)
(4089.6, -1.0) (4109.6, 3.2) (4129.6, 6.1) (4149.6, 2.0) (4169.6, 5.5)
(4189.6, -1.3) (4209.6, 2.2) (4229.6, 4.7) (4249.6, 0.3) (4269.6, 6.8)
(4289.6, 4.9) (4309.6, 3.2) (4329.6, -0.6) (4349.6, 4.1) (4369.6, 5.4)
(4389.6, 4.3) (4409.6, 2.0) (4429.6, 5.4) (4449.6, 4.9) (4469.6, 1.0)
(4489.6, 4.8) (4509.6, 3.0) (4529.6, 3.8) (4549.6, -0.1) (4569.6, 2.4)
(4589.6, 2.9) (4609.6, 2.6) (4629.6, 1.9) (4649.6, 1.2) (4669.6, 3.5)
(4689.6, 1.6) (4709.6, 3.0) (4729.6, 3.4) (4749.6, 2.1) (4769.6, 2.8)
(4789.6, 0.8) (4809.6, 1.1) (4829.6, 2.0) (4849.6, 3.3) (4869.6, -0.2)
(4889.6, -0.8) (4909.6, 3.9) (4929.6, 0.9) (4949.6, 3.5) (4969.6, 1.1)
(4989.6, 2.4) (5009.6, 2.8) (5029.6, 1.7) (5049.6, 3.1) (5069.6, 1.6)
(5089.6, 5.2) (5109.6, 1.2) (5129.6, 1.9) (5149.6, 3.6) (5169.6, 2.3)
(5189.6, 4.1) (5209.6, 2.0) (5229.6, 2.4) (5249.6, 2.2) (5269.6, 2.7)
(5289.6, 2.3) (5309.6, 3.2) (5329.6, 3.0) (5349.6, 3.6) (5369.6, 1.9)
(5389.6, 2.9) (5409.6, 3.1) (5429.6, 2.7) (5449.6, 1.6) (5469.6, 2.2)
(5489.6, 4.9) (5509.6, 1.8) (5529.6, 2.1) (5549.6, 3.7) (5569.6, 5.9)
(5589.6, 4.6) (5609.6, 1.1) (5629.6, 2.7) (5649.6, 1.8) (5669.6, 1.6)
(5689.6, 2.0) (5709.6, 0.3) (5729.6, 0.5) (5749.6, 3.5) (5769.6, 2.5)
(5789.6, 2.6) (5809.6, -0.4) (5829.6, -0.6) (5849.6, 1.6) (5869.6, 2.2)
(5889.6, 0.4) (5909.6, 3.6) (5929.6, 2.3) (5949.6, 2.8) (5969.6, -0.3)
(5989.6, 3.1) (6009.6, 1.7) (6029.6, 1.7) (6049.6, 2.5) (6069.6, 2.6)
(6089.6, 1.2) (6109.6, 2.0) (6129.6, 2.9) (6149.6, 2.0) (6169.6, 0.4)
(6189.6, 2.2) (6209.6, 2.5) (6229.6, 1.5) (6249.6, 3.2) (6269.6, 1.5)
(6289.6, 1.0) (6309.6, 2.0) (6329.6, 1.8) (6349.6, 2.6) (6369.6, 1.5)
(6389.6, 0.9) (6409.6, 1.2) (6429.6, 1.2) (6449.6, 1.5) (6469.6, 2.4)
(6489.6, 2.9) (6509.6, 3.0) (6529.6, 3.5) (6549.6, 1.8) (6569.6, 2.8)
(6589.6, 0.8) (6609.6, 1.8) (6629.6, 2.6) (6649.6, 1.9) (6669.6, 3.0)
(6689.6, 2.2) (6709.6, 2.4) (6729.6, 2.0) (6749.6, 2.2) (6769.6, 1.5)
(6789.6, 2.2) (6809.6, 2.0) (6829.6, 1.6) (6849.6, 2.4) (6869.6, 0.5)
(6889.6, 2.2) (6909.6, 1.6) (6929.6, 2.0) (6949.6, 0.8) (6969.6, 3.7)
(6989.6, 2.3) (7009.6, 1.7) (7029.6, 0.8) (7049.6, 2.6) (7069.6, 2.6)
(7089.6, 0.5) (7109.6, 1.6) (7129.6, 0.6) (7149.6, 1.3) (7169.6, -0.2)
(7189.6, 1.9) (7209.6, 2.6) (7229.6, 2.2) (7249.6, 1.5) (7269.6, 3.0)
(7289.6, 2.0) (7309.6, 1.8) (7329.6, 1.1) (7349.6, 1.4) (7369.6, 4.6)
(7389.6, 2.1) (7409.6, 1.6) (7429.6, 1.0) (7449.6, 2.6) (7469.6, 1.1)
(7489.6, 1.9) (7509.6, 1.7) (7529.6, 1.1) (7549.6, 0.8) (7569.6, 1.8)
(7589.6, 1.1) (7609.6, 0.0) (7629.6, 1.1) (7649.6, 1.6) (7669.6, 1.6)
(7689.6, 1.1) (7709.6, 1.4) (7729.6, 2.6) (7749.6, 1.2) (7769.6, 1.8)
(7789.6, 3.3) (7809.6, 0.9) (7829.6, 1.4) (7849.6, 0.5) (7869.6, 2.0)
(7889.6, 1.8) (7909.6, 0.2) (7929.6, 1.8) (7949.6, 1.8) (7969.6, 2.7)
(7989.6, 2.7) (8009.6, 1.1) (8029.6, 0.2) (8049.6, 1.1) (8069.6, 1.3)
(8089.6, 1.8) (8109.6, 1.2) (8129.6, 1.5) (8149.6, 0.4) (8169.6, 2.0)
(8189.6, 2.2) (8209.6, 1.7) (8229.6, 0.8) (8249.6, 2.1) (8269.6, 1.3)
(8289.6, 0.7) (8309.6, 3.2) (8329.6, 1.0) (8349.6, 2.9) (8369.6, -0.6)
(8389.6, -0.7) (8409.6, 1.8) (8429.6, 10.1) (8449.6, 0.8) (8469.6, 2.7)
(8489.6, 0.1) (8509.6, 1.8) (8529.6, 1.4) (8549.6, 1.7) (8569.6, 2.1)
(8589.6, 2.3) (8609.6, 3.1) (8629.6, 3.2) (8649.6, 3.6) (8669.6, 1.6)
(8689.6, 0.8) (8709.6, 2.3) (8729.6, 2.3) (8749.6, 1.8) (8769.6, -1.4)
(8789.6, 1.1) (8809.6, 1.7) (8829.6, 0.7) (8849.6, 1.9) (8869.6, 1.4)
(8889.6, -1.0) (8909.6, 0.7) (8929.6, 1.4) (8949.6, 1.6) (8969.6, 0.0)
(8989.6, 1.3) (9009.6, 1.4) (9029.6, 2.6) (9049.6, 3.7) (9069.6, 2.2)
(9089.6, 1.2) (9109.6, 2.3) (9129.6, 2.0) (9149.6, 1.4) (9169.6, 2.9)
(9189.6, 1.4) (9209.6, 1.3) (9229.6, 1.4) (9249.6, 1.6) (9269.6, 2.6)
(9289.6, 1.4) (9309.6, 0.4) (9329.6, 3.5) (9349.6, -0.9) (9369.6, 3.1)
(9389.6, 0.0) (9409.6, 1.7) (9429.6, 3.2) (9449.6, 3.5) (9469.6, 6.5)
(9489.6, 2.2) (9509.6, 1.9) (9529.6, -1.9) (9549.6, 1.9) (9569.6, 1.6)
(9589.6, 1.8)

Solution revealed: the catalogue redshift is 1.261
